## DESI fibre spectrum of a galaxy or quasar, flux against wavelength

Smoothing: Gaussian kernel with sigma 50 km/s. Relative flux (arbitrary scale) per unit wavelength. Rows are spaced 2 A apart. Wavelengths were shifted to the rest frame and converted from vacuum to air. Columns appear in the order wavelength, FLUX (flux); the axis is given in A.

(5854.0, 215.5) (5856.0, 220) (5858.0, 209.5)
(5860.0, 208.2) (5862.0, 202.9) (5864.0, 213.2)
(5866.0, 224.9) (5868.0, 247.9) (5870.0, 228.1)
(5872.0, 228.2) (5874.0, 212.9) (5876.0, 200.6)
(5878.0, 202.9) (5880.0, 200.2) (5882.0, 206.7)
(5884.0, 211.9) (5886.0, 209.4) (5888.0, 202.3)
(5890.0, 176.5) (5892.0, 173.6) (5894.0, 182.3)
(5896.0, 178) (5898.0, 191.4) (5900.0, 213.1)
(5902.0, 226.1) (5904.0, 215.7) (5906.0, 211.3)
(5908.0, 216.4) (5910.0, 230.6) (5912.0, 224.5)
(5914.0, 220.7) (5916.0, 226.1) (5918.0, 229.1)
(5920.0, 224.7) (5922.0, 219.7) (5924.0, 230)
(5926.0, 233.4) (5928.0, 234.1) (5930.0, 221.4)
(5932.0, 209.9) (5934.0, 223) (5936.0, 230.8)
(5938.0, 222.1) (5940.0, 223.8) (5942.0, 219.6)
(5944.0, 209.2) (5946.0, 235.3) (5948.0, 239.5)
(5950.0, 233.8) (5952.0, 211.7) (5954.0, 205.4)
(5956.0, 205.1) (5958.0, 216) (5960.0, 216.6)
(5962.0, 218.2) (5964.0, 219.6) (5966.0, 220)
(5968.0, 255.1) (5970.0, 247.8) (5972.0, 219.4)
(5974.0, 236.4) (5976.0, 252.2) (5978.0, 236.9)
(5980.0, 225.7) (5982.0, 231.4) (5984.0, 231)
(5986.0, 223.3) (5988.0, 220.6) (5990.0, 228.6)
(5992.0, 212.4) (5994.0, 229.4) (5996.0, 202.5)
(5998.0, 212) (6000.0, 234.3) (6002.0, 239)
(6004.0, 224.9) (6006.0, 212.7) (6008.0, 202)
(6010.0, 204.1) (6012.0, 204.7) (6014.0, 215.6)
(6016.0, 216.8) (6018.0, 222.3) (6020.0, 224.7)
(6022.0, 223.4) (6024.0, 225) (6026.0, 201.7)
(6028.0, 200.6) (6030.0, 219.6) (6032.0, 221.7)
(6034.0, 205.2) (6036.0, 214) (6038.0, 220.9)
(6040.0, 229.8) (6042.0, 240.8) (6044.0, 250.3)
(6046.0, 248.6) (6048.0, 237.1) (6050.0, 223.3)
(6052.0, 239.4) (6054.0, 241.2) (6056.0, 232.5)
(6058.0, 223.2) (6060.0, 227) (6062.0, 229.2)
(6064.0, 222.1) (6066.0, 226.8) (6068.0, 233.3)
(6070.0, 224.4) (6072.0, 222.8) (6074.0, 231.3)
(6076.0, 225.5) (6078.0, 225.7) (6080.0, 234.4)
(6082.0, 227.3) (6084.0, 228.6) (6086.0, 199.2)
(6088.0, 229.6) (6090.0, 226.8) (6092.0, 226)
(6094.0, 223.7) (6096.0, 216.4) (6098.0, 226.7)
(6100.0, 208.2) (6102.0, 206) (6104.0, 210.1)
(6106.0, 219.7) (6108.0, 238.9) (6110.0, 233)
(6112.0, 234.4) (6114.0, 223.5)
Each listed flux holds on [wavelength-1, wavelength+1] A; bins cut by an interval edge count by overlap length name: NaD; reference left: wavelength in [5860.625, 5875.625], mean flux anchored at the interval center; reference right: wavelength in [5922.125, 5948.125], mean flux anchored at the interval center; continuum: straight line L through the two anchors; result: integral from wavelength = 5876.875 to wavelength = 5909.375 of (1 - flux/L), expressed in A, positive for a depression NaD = 3.1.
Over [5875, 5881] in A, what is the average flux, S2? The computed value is 201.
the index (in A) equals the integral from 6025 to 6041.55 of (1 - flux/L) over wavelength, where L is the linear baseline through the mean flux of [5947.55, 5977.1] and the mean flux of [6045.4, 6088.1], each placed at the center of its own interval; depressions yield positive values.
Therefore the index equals 0.9 A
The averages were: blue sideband 226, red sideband 229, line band 215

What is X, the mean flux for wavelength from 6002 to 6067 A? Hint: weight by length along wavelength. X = 223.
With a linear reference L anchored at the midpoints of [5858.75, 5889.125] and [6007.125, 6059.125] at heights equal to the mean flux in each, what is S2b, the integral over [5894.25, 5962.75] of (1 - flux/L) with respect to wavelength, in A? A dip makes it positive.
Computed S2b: -0.9 A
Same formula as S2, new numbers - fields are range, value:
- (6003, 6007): 219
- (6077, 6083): 229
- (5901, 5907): 218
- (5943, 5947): 222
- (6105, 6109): 229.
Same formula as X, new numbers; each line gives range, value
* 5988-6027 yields 218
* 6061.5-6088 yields 226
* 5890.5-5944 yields 216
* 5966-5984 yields 237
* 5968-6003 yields 229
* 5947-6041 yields 222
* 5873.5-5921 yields 208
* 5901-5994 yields 225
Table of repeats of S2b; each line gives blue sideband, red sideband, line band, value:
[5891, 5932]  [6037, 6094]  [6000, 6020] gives 0.63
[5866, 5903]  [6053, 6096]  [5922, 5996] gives -4.02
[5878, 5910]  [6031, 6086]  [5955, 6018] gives -1.80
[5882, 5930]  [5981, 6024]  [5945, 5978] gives -1.62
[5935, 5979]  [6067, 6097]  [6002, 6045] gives 1.32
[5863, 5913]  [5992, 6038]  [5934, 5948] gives -0.82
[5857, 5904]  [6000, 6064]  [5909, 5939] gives -1.96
